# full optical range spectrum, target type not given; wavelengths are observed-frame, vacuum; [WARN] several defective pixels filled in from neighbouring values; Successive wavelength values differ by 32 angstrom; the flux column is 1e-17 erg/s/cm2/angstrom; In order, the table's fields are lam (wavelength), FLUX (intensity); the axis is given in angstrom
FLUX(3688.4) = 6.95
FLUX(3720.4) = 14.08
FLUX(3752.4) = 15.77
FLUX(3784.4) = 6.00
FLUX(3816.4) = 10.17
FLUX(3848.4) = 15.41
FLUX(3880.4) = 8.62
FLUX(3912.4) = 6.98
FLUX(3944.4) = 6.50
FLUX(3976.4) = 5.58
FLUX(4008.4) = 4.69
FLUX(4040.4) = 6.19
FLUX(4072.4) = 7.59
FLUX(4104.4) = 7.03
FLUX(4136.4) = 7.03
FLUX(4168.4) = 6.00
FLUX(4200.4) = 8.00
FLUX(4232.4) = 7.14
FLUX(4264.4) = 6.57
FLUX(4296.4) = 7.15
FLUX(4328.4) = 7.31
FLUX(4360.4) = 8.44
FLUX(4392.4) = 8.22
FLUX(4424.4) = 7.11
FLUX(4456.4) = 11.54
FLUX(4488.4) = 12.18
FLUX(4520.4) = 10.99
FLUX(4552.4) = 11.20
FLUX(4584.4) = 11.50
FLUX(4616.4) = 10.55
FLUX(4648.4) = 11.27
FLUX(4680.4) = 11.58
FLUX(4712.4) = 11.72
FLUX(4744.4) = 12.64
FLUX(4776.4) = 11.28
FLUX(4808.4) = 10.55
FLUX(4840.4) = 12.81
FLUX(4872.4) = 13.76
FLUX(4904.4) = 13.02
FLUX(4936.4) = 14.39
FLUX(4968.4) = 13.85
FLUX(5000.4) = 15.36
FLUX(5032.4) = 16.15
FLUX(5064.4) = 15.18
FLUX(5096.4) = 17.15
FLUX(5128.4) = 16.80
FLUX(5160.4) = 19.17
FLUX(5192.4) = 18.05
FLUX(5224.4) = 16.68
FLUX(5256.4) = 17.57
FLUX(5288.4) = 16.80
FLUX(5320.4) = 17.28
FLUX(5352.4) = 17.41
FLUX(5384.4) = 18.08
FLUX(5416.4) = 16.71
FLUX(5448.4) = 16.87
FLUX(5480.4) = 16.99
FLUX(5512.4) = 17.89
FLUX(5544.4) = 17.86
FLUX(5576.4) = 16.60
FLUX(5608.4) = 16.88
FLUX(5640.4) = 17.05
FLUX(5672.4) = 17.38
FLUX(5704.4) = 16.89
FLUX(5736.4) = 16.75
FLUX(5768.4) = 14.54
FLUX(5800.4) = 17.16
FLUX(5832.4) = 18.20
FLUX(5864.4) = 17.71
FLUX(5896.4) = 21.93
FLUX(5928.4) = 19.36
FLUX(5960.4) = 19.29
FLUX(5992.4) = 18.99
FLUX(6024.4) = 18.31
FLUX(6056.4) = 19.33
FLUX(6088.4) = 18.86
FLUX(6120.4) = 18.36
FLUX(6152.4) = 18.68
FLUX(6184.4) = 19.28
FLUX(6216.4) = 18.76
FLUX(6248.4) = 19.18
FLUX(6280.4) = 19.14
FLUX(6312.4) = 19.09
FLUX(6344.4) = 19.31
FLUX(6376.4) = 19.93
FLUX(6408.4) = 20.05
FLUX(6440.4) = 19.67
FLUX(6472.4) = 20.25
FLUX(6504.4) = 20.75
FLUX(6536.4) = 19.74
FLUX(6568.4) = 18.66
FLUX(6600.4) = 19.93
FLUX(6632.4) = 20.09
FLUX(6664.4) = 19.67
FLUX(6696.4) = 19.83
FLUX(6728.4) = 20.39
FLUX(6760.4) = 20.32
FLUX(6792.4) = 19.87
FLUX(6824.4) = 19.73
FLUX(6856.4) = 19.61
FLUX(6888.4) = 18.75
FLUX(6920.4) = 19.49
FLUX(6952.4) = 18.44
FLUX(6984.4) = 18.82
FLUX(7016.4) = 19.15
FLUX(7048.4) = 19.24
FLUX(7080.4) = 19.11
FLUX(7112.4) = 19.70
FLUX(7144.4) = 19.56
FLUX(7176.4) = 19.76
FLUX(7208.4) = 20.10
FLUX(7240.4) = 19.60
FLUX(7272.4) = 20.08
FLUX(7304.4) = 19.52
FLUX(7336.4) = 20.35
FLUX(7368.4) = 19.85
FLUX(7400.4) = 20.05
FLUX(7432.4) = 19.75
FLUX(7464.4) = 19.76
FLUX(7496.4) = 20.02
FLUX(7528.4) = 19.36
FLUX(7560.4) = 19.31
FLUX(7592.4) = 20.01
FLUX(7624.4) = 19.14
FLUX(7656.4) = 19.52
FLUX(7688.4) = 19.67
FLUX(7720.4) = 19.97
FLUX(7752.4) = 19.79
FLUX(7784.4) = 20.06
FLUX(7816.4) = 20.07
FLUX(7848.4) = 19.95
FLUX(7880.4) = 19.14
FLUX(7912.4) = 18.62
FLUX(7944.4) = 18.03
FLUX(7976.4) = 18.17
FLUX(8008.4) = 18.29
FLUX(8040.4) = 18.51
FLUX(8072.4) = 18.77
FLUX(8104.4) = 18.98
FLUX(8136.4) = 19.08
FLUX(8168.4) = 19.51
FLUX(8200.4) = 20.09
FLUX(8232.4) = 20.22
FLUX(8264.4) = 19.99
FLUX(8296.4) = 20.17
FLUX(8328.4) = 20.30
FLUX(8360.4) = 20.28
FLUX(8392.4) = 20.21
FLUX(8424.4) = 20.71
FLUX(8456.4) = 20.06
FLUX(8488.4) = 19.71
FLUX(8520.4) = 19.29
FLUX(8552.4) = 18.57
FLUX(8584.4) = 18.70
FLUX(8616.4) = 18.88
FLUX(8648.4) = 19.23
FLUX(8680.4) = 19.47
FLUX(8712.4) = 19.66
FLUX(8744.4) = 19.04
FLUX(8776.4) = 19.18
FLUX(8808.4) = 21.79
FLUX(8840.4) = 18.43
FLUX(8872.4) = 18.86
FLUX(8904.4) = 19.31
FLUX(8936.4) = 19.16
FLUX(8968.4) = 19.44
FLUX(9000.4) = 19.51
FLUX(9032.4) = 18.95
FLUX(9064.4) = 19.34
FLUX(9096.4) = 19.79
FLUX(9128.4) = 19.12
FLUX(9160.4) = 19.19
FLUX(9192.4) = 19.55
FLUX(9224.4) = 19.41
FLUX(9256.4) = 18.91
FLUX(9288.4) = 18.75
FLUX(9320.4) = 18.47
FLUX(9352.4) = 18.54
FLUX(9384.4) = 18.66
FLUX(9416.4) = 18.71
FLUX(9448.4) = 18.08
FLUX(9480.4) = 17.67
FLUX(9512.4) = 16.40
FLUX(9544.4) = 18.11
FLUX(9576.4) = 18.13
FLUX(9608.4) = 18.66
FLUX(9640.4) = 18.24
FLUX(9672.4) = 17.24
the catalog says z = 0.11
